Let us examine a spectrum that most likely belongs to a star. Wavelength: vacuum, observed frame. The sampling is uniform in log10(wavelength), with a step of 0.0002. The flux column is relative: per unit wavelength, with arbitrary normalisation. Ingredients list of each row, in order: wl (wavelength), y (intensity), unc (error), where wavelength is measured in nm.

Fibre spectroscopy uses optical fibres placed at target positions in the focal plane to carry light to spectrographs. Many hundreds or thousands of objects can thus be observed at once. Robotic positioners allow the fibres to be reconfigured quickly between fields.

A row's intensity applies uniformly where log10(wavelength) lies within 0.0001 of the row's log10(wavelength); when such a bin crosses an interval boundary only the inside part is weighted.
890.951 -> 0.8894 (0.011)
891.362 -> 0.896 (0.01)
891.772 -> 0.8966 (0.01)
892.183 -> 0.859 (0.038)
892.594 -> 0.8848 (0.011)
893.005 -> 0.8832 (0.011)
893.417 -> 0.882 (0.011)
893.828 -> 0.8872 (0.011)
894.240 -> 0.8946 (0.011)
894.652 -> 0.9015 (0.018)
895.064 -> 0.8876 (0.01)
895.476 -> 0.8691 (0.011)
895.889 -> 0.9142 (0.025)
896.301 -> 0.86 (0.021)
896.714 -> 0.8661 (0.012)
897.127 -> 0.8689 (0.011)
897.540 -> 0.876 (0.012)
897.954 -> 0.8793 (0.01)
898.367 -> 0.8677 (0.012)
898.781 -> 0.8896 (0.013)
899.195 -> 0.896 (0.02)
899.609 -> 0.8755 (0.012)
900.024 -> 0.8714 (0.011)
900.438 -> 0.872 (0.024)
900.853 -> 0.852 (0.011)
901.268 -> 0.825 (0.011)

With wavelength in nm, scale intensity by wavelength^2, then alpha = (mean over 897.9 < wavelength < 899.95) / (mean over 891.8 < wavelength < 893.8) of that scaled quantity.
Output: 1.0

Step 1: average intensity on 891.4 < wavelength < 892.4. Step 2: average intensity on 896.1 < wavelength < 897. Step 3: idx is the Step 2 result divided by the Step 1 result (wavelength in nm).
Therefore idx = 0.98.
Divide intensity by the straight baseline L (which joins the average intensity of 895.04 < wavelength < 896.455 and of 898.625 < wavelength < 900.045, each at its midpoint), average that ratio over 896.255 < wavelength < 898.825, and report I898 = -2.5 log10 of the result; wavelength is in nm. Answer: 0.01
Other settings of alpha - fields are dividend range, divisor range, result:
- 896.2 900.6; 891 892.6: 1.00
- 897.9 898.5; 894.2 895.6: 0.99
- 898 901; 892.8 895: 1.00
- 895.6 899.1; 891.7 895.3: 1.00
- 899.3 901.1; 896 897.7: 1.00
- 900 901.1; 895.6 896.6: 0.99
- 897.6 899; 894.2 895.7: 1.00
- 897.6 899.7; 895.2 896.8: 1.01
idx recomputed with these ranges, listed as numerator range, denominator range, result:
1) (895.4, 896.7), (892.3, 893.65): 1.00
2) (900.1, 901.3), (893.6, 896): 0.96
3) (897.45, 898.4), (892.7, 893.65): 0.99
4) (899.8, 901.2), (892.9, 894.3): 0.97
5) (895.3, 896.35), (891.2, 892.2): 1.00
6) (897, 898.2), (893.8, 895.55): 0.98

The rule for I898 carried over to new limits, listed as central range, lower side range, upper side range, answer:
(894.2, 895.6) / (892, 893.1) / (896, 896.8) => -0.02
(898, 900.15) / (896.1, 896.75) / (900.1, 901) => -0.02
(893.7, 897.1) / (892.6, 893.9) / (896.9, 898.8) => -0.01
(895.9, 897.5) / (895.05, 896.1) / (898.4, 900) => 0.02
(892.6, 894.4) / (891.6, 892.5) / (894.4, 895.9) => 0.00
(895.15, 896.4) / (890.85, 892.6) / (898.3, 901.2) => -0.01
